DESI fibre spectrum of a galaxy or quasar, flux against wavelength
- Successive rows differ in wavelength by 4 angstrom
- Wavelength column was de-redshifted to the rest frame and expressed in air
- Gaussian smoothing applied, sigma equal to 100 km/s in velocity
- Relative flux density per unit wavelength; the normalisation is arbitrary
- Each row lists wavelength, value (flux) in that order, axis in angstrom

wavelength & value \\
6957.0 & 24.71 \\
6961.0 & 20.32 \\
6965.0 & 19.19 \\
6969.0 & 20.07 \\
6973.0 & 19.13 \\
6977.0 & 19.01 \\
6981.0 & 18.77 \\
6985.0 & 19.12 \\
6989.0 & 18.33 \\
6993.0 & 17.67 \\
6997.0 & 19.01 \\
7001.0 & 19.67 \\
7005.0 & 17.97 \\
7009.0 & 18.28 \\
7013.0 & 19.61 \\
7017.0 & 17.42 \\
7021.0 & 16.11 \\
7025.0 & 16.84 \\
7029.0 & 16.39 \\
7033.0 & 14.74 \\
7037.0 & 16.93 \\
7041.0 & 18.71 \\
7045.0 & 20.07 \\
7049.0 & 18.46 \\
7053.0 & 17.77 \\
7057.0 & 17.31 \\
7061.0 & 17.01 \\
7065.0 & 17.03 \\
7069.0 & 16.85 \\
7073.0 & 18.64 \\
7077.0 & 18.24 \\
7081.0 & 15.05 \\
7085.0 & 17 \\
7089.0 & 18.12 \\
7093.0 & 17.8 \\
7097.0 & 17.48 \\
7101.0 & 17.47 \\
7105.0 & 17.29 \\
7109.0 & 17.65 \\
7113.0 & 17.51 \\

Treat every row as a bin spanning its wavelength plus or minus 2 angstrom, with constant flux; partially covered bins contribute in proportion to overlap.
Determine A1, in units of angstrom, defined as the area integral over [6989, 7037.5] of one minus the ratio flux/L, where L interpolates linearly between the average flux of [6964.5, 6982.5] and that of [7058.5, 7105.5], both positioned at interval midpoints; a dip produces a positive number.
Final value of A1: 2.5 angstrom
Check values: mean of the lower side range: 19.3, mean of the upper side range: 17.3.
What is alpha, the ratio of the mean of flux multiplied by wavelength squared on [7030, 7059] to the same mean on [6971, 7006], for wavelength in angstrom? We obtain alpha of 1.0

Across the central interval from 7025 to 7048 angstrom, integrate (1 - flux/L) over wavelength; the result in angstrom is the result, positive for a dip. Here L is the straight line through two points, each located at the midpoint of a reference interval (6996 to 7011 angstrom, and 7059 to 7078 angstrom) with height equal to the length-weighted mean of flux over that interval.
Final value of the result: 0.9 angstrom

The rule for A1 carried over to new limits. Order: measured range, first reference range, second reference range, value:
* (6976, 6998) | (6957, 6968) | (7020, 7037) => 0.4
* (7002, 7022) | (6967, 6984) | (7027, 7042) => -0.5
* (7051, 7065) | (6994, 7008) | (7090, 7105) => 0.6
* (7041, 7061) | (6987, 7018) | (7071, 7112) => -0.4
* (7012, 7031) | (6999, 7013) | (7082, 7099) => 1.4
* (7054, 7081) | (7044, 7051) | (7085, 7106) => 1.7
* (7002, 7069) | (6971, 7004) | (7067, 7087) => 1.4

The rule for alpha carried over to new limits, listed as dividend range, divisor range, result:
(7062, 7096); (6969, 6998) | 0.95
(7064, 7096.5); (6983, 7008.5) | 0.96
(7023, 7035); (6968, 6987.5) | 0.85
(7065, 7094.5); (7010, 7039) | 1.04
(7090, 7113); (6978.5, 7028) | 0.99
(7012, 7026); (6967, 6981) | 0.91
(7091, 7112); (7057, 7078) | 1.01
